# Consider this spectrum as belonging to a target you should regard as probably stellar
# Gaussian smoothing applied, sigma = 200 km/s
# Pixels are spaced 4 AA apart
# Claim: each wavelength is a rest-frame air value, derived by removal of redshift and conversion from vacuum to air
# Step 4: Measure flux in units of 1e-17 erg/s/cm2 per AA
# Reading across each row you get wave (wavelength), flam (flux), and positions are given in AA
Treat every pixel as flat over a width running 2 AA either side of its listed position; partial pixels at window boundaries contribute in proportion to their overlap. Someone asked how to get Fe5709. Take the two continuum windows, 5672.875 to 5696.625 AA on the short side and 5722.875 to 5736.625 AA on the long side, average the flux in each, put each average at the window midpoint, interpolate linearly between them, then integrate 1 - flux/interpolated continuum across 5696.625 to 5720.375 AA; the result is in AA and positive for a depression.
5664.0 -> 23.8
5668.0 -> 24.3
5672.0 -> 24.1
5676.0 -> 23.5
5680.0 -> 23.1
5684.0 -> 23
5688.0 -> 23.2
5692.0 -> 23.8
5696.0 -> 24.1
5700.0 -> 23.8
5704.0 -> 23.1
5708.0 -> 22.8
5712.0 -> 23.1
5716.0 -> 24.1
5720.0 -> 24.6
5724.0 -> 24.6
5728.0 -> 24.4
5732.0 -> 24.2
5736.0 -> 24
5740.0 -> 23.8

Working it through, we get 0.36 AA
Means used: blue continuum 23.4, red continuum 24.3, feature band 23.5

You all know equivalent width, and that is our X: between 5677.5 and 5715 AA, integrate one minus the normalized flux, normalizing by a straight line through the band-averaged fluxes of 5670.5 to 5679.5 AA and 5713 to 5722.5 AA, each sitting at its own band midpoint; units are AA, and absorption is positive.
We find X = 0.9 AA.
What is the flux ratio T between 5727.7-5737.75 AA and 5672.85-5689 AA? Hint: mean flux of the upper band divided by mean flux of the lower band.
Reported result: 1.04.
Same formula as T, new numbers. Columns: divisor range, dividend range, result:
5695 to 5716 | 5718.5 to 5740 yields 1.04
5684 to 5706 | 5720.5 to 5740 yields 1.03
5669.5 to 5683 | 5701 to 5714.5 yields 0.98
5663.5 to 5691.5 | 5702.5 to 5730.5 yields 1.01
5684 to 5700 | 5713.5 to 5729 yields 1.03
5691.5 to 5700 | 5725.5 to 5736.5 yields 1.01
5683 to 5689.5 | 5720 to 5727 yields 1.06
